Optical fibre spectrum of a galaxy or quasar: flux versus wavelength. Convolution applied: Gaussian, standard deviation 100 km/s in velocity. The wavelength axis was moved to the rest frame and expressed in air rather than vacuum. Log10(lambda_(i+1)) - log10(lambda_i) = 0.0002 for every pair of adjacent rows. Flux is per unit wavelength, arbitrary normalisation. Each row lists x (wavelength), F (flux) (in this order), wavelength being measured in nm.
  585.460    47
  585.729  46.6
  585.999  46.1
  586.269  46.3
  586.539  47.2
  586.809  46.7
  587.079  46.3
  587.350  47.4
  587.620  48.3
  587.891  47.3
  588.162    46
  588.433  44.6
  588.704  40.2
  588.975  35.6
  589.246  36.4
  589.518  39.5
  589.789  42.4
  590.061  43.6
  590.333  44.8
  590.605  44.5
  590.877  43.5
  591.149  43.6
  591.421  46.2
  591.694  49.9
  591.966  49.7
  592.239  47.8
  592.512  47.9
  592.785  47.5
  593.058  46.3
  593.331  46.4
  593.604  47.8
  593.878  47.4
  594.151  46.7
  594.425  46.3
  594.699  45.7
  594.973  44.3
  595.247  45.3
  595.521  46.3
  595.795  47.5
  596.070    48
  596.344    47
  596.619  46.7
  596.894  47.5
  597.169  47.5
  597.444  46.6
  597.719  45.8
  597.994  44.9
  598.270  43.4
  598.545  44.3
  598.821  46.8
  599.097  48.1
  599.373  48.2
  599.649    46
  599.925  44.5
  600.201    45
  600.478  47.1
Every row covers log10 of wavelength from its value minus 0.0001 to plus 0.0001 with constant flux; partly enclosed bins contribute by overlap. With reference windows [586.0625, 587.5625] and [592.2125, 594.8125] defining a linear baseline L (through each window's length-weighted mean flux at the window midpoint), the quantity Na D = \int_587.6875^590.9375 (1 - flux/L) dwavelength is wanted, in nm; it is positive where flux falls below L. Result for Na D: 0.31 nm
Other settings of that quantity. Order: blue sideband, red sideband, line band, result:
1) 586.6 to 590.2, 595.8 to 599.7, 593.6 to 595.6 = -0.027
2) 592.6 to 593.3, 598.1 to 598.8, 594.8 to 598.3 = -0.081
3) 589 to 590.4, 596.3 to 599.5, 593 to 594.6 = -0.121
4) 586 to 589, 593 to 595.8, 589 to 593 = 0.115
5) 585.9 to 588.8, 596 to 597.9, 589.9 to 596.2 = 0.031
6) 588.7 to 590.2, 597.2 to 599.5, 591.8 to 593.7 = -0.257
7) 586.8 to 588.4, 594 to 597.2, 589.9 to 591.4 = 0.083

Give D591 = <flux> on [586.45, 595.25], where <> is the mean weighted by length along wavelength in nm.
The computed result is 45.2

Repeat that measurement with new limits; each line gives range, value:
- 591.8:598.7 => 46.6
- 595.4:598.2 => 46.7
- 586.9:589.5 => 43.4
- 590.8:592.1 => 46.7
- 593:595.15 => 46.3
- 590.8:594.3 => 47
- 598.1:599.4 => 45.9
